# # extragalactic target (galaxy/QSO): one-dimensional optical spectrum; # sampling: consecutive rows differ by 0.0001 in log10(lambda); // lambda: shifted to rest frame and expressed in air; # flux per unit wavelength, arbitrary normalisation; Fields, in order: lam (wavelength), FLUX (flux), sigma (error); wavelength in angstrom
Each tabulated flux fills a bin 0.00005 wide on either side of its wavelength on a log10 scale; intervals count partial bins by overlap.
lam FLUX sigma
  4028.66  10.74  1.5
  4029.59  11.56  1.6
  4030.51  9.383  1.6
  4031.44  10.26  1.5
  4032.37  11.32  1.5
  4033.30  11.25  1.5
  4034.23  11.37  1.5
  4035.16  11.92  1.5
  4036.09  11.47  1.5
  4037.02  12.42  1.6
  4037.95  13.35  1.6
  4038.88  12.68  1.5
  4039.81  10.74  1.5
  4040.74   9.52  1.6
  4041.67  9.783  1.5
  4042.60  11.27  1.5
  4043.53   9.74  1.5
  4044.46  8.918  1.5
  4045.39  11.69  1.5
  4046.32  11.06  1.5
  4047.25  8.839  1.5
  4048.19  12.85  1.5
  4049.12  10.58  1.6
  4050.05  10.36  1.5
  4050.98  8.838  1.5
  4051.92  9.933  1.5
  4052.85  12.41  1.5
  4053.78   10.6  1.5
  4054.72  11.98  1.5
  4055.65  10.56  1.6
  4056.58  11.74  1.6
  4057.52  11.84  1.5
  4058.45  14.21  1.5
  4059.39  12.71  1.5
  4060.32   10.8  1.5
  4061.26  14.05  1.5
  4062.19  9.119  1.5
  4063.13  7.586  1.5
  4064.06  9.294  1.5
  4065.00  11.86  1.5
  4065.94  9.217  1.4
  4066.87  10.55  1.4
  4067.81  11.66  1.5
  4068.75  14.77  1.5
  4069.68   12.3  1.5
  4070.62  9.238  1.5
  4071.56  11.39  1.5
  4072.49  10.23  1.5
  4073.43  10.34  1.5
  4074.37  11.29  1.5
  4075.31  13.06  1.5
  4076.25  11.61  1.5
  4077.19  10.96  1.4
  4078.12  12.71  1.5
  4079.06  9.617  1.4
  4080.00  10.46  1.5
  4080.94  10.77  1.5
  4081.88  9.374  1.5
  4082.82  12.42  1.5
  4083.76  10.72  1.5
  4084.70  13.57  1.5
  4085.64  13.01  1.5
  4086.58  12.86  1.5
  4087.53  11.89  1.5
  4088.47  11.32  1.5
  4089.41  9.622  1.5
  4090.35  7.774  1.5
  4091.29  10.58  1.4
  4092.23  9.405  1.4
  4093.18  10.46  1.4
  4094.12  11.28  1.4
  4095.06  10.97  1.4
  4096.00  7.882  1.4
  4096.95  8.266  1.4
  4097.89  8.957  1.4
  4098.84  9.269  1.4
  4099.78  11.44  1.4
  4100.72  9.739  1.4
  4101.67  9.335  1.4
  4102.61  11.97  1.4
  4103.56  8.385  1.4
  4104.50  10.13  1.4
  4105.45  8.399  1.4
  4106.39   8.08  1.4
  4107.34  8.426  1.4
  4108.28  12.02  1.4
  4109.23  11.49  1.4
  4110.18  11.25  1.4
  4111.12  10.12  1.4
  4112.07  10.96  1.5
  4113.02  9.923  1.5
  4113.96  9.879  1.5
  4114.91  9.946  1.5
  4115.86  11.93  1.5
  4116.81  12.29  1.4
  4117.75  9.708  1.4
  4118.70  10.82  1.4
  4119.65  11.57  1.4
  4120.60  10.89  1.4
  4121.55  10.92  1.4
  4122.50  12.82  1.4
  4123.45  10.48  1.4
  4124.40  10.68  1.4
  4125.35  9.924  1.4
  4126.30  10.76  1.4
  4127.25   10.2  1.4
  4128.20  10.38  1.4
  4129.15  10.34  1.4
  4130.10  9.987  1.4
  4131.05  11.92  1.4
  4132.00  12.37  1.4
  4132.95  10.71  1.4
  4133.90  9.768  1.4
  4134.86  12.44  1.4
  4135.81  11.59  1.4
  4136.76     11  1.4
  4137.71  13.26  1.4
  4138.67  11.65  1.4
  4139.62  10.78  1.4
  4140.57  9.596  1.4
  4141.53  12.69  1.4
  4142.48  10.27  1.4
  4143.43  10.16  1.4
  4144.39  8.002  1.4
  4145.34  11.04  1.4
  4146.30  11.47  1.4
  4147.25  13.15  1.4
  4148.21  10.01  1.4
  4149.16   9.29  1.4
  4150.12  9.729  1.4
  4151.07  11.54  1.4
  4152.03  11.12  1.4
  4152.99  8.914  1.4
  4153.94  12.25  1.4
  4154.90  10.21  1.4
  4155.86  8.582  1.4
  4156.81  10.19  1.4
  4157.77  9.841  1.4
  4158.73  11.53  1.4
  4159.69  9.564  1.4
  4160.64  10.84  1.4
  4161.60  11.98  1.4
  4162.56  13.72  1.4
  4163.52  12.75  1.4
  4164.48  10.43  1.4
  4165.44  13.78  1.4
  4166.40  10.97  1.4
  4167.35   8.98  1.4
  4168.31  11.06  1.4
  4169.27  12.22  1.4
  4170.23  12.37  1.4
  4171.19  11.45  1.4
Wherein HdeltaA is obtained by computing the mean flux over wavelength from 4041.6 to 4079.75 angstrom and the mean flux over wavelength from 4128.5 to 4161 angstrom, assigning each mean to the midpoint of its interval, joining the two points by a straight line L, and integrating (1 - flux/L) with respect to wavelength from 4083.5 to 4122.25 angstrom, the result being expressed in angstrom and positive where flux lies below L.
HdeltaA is 1.6 angstrom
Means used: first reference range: 11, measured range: 10.4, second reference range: 10.8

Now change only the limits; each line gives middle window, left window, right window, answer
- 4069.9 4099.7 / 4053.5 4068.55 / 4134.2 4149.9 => 1.10 angstrom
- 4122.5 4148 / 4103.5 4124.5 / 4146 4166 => -0.51 angstrom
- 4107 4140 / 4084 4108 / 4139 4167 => -1.51 angstrom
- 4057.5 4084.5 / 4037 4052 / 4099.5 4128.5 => -1.45 angstrom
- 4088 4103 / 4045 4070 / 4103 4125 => 1.15 angstrom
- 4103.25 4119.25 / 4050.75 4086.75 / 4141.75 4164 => 1.09 angstrom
